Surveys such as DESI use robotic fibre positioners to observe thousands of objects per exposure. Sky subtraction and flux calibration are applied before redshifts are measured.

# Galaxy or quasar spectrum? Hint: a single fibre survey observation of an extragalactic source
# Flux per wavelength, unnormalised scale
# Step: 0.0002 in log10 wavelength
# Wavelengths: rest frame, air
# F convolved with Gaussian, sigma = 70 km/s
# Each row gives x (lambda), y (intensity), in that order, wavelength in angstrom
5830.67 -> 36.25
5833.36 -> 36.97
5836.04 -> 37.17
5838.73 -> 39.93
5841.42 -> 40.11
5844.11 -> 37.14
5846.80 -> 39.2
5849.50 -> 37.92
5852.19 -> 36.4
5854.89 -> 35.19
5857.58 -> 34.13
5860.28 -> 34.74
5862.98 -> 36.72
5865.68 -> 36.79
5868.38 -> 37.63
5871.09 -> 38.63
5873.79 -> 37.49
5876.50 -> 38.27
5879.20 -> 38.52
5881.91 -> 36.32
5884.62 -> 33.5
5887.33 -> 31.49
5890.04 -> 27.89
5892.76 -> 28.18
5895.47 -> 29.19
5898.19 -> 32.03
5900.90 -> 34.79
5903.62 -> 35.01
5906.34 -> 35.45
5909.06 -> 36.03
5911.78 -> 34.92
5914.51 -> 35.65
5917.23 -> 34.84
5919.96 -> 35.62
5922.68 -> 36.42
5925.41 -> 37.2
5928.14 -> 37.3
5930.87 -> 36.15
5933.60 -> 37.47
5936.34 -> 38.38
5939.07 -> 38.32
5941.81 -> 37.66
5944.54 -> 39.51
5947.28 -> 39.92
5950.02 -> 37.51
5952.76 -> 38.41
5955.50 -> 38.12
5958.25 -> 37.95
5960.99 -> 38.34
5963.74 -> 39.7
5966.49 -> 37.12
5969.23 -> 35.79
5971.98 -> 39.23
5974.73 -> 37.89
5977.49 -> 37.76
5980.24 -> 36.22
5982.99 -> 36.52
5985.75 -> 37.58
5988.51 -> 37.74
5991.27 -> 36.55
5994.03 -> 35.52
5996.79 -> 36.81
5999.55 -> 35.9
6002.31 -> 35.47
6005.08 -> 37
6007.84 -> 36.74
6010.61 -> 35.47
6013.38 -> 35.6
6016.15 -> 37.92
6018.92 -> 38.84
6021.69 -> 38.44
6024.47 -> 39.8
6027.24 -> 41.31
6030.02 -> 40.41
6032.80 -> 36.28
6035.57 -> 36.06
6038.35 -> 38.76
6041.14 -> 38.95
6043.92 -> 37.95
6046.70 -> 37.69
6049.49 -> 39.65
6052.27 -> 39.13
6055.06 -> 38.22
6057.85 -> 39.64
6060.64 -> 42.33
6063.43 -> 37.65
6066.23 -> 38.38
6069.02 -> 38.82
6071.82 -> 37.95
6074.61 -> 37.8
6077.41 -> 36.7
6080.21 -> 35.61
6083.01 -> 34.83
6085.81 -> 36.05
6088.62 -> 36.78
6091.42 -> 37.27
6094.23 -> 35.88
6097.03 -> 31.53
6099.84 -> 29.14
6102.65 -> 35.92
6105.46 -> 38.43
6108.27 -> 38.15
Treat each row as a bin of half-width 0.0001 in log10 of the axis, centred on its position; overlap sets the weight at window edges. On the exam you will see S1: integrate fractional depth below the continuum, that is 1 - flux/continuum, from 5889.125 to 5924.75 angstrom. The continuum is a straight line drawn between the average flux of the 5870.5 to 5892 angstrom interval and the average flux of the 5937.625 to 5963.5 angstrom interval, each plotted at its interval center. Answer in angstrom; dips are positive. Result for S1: 2.5 angstrom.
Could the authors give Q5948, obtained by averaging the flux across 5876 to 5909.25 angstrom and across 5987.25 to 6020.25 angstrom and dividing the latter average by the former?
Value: 1.10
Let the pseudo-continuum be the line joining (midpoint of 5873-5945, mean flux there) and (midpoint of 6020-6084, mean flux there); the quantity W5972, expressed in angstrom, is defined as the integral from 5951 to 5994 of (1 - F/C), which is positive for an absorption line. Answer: -1.1 angstrom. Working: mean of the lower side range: 35.3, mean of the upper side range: 38.4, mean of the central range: 37.6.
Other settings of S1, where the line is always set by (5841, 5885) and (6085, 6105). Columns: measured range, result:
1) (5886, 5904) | 2.78 angstrom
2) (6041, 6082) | -3.82 angstrom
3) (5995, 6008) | -0.24 angstrom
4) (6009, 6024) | -0.79 angstrom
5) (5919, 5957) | -1.53 angstrom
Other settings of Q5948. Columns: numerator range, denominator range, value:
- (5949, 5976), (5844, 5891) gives 1.05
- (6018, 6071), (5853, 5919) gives 1.12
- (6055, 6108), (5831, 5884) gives 0.99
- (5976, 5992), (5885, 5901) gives 1.22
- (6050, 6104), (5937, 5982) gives 0.97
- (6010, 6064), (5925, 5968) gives 1.01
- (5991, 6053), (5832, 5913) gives 1.06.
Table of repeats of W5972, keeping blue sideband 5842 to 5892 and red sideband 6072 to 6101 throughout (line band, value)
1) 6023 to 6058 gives -3.2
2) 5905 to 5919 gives 0.2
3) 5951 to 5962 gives -0.8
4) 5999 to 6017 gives -0.4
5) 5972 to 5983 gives -0.6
